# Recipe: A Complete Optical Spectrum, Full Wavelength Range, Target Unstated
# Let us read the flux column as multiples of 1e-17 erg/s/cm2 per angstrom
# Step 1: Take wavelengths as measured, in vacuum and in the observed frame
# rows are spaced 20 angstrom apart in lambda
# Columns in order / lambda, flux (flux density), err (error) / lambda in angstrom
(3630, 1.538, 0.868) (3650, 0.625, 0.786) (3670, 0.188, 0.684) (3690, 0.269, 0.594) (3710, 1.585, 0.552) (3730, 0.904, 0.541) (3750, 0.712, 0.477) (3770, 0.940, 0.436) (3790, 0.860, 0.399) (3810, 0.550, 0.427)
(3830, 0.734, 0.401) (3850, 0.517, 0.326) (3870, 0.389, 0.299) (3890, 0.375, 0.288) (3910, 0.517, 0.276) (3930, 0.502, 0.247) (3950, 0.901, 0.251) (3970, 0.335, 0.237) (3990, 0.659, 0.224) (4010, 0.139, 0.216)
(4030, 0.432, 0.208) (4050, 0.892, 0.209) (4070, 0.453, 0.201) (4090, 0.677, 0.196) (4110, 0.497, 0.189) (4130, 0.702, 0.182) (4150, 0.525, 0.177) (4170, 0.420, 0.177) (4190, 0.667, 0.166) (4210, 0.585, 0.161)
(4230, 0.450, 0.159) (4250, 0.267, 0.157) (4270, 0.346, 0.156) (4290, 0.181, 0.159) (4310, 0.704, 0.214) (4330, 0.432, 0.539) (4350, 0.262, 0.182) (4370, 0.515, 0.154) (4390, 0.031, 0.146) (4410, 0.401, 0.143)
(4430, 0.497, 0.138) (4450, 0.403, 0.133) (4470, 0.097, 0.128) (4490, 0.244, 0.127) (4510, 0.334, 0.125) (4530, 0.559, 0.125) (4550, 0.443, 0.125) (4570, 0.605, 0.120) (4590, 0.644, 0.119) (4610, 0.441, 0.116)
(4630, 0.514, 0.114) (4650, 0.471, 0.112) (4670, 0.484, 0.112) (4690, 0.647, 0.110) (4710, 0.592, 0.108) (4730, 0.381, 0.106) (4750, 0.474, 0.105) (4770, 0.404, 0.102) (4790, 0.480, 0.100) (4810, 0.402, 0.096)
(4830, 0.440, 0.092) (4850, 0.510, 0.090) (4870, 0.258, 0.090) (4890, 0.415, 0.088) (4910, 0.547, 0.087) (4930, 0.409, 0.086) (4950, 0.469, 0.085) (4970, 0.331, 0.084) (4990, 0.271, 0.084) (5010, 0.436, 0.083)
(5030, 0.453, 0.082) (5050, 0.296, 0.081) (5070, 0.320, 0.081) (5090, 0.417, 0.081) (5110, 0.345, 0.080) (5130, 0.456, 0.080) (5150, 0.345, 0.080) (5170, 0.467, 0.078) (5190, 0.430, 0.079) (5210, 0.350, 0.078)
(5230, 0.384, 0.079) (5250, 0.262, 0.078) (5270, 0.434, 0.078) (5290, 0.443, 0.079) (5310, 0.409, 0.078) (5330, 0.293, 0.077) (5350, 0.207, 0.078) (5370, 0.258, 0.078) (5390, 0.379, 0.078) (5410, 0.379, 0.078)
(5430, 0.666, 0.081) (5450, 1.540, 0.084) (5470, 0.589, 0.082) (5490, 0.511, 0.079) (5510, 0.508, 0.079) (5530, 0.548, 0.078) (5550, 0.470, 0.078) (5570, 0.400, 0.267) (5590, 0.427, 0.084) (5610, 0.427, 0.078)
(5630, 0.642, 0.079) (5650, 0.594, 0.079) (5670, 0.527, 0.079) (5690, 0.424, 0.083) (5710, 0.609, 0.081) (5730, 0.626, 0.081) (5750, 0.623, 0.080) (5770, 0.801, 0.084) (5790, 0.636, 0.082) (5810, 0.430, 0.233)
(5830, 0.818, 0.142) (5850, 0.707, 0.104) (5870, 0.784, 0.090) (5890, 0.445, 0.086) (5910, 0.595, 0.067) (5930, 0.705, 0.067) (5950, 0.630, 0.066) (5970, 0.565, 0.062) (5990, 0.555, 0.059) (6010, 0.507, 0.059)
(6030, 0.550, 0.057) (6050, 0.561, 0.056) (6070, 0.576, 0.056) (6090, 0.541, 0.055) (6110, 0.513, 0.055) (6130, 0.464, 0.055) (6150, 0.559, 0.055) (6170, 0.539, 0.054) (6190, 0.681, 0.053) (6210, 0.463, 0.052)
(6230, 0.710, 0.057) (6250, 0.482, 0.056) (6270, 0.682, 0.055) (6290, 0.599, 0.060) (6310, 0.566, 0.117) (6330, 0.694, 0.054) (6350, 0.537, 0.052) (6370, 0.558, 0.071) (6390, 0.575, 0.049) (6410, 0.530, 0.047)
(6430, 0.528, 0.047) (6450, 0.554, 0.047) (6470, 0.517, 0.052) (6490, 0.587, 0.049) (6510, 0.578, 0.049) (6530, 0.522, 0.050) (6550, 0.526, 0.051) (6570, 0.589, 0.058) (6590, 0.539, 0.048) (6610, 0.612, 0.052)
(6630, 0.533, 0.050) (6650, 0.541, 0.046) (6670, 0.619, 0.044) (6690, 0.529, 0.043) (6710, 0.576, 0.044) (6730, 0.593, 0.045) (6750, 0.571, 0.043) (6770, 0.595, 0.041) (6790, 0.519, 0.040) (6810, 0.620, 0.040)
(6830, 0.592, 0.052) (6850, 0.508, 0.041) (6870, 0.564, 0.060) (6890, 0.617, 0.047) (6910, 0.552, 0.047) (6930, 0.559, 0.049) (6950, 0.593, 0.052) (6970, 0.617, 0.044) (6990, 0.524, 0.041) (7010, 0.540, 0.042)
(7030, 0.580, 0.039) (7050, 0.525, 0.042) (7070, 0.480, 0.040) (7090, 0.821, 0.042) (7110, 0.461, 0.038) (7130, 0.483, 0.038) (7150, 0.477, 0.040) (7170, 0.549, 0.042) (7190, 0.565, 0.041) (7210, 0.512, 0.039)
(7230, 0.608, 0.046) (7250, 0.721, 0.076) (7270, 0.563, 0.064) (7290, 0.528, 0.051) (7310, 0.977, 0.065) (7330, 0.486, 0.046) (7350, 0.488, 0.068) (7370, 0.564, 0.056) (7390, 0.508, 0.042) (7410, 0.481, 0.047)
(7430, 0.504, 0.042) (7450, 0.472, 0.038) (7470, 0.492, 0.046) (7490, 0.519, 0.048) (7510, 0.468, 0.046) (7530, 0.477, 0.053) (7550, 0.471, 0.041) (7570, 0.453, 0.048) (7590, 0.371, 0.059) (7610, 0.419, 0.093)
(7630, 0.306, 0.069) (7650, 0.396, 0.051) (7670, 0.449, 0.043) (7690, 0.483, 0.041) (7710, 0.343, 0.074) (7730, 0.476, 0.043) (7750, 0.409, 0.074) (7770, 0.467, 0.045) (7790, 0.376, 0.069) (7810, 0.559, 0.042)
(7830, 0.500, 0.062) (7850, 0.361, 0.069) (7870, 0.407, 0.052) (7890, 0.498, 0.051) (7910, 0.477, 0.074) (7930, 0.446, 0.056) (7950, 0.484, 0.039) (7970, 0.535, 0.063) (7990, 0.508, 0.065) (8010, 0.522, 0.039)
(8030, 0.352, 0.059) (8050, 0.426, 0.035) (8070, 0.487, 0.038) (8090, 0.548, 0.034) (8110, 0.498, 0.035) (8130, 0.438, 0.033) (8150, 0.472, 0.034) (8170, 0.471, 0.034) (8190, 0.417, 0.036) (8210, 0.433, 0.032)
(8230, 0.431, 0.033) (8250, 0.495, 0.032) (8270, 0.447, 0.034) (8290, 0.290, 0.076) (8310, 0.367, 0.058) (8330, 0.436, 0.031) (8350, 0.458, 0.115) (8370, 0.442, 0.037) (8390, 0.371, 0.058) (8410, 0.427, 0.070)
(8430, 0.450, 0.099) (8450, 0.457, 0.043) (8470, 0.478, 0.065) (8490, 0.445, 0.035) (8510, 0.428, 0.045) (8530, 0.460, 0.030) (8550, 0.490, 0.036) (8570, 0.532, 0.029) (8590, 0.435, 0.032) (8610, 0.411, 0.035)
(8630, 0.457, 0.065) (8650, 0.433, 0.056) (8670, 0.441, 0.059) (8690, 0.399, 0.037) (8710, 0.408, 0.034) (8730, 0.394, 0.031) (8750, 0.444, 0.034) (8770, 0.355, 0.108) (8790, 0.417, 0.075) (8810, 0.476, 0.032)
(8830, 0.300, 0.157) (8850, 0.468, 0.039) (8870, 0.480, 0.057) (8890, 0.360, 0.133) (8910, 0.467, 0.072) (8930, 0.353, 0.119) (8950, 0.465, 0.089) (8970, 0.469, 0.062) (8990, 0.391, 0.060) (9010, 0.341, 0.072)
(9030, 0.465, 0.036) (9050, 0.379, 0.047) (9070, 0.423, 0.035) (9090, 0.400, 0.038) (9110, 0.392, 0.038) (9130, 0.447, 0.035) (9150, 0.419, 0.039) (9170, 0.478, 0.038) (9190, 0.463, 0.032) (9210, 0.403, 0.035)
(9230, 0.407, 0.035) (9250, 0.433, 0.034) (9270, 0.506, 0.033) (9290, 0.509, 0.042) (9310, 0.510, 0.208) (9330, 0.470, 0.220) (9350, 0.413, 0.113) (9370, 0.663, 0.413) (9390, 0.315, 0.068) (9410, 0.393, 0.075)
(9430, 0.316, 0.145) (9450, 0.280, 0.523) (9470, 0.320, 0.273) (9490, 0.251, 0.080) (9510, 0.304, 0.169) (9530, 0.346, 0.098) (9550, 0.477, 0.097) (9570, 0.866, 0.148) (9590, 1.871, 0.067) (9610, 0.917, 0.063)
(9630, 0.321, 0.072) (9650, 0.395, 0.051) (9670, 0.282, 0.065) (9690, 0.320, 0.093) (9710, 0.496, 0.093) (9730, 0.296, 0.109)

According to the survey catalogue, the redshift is 0.46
